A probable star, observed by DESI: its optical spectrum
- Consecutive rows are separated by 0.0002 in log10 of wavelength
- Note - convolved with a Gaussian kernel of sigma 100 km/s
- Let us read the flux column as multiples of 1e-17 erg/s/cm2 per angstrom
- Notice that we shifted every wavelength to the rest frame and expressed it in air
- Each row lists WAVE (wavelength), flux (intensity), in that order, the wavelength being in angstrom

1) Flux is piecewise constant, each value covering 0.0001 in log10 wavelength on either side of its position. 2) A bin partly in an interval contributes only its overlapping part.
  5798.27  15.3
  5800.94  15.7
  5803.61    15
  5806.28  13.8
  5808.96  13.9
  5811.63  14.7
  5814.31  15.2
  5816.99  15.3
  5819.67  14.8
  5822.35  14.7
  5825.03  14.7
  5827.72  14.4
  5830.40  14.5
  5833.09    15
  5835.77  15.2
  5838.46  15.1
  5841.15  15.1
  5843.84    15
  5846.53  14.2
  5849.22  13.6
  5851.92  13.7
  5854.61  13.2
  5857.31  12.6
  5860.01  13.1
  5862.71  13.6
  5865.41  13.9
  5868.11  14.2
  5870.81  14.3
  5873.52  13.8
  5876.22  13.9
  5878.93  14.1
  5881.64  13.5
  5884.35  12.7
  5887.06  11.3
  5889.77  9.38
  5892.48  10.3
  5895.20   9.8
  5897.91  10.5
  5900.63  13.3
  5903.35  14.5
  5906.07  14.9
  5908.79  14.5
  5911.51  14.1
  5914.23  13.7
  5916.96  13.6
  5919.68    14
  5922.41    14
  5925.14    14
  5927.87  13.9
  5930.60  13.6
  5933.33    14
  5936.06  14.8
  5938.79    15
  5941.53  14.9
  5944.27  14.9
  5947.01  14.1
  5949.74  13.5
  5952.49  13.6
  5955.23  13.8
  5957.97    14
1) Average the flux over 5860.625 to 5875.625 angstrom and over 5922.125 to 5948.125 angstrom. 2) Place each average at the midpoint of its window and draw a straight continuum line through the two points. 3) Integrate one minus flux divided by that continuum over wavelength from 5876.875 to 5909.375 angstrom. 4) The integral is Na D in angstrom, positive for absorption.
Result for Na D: 3.9 angstrom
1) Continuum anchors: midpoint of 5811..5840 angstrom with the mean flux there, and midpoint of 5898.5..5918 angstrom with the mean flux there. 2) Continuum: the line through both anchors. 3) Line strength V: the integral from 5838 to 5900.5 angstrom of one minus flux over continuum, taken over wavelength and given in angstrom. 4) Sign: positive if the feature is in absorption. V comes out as 5.8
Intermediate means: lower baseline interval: 14.9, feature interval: 13.1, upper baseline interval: 13.9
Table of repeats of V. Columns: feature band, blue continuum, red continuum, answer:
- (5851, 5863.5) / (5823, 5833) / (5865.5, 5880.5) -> 0.90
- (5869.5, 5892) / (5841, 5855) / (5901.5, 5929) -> 2.14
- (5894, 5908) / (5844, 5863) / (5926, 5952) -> 1.24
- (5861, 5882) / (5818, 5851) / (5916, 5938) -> 0.73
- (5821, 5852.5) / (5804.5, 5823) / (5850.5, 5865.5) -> -1.54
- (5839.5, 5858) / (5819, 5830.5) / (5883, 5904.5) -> -0.62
